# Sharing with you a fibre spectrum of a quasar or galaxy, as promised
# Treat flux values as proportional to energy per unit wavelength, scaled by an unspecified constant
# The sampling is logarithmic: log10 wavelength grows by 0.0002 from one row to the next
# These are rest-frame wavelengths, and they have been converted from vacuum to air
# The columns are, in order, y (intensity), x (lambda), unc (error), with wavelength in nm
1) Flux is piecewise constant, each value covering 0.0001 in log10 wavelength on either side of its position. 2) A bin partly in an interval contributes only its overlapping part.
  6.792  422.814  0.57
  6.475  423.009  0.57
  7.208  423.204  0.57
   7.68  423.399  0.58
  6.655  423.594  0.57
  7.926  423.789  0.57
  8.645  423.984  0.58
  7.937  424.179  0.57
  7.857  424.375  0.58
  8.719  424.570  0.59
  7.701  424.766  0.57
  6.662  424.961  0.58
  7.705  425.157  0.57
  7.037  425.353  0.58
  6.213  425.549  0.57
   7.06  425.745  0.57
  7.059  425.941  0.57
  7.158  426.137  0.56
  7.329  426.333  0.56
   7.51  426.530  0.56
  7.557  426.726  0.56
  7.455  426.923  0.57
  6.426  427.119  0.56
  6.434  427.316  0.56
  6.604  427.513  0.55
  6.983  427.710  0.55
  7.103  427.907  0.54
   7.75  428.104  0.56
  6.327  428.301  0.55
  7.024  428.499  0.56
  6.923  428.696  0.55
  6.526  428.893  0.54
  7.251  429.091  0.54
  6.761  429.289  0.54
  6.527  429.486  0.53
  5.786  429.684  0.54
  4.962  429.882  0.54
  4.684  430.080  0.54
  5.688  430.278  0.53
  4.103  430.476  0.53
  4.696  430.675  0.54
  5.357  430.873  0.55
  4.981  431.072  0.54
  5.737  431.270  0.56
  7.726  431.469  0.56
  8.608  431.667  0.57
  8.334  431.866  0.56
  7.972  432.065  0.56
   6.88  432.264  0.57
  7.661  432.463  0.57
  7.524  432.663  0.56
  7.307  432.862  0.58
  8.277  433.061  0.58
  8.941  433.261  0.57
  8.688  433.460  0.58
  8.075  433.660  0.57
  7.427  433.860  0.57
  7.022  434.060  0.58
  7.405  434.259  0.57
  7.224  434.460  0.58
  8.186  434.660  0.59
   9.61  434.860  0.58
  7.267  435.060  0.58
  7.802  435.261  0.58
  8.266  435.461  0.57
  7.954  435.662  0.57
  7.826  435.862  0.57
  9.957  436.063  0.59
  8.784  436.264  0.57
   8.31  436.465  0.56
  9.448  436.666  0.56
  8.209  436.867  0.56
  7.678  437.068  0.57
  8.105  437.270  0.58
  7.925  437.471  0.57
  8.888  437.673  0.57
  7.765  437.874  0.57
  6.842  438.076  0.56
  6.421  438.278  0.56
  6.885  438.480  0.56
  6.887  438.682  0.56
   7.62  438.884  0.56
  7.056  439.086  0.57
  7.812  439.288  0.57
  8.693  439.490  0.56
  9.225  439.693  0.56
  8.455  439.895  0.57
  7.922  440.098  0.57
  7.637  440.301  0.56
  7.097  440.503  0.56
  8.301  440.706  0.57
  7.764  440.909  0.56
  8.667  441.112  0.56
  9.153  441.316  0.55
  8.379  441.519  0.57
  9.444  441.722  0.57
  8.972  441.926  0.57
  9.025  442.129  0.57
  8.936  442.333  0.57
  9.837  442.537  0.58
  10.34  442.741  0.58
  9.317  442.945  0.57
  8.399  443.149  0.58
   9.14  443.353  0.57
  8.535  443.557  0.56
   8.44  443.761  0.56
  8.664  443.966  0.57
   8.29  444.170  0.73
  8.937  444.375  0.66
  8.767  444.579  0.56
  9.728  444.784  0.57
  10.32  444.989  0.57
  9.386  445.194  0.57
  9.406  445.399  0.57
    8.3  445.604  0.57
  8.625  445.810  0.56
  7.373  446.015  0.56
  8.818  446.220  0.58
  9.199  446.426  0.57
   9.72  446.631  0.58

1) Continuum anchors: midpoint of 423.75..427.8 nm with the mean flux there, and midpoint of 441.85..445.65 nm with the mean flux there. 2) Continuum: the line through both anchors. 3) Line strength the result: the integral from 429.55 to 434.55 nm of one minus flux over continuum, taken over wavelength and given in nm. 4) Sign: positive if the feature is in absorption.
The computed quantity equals 0.70 nm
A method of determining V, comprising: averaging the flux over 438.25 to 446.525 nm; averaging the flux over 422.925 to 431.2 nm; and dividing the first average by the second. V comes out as 1.3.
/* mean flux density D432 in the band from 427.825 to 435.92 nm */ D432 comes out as 7.08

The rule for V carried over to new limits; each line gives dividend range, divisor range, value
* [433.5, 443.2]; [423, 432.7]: 1.19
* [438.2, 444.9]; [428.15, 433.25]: 1.28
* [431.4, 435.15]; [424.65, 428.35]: 1.12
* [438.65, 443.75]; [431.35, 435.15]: 1.08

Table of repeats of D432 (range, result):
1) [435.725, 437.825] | 8.49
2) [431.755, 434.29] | 7.82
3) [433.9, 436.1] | 7.98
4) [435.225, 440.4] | 8.02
